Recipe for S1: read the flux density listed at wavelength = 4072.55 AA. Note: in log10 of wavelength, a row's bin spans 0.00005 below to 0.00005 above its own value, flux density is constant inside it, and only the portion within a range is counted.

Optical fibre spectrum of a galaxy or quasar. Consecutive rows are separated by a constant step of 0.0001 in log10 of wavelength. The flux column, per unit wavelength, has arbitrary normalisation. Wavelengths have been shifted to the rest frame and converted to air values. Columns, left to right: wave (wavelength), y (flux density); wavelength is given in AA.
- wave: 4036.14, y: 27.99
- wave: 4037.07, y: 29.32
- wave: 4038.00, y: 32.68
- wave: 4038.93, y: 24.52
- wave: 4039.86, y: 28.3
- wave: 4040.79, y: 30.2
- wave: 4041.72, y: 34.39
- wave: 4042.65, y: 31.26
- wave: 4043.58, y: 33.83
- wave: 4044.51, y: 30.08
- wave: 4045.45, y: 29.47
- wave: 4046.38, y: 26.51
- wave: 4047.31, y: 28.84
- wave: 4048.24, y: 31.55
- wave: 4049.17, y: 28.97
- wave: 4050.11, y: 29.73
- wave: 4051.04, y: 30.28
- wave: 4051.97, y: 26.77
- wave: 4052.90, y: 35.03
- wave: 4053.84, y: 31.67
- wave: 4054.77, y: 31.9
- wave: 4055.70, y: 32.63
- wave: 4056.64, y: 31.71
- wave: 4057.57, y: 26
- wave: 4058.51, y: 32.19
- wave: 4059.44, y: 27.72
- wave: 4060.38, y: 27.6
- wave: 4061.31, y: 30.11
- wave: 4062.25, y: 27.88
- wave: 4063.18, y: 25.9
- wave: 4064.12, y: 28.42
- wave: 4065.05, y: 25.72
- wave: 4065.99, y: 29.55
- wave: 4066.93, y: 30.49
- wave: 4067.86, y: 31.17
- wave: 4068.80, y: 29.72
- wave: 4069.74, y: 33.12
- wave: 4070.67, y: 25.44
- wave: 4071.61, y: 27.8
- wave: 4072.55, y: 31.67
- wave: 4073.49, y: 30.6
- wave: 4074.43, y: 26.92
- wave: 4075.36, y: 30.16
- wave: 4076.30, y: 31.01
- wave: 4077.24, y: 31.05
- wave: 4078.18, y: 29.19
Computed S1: 31.67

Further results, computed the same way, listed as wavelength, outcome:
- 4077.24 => 31.05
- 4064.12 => 28.42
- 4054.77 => 31.9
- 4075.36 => 30.16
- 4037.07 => 29.32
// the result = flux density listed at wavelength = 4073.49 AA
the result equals 30.6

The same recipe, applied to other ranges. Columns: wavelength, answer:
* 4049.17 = 28.97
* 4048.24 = 31.55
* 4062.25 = 27.88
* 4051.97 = 26.77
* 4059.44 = 27.72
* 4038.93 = 24.52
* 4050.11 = 29.73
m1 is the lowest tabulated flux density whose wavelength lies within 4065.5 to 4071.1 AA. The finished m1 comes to 25.44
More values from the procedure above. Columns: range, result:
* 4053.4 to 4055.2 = 31.67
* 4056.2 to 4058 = 26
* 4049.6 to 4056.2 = 26.77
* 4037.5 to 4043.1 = 24.52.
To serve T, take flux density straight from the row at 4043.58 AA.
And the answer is 33.83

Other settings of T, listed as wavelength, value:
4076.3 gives 31.01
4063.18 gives 25.9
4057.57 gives 26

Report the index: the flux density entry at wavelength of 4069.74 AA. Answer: 33.12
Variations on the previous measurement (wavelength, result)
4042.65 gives 31.26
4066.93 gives 30.49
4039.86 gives 28.3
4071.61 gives 27.8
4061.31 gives 30.11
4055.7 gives 32.63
